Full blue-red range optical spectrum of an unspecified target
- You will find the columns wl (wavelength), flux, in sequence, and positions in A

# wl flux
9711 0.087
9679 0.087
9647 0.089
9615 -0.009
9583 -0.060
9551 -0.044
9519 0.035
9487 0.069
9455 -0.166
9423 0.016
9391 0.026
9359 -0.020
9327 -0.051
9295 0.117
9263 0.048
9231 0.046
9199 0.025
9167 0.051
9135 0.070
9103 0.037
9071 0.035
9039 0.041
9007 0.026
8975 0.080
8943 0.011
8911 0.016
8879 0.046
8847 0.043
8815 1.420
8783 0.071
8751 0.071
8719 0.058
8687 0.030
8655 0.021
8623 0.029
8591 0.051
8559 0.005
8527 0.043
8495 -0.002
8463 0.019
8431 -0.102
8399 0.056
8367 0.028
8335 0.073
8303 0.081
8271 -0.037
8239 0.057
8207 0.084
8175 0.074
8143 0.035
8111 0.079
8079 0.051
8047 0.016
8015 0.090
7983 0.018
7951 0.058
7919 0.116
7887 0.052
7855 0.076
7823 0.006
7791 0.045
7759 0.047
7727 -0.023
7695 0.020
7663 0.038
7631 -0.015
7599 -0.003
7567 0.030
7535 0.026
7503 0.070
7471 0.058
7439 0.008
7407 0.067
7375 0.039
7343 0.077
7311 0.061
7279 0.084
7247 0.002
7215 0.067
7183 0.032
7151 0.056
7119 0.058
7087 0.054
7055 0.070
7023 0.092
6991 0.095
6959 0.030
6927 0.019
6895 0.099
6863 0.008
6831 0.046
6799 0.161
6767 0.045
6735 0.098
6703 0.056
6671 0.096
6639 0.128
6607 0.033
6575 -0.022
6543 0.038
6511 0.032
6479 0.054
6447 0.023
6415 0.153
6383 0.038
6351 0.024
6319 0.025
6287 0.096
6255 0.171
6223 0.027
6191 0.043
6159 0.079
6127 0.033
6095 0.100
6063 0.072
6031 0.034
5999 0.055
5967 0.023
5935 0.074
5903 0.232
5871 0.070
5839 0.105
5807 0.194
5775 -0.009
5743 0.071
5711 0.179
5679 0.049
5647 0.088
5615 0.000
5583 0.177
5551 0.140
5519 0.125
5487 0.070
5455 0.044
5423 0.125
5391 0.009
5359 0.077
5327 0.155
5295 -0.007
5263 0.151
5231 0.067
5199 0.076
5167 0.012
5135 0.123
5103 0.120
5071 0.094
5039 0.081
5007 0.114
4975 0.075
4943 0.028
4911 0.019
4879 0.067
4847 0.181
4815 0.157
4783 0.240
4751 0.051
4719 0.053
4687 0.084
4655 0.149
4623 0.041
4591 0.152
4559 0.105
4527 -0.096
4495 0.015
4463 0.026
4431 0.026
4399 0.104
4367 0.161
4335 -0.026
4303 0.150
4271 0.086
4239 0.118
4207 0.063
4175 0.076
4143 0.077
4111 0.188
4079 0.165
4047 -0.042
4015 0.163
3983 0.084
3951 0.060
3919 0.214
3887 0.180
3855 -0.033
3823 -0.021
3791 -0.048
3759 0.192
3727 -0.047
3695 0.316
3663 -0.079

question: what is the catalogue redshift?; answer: 0.76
